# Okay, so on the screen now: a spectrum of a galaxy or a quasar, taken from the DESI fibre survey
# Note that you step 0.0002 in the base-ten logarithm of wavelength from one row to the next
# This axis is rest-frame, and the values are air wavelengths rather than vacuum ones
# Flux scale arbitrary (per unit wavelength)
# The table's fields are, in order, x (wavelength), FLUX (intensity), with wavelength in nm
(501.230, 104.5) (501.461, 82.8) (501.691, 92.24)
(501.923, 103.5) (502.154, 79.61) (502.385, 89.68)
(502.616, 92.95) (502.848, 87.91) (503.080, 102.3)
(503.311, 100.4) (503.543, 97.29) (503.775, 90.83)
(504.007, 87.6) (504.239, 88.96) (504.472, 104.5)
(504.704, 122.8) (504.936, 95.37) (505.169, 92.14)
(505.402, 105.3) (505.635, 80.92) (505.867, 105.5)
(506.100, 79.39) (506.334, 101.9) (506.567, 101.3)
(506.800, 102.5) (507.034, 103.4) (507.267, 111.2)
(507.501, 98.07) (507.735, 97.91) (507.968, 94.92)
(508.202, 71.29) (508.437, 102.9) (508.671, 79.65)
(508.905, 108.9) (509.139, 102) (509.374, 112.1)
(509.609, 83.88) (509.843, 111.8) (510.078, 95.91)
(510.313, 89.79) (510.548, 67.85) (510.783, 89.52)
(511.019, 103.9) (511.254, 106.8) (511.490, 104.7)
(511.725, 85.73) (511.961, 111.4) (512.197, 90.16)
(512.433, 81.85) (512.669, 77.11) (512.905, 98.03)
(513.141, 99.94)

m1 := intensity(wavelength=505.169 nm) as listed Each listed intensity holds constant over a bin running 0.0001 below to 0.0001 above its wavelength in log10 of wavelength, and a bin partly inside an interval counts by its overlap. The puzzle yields 92.14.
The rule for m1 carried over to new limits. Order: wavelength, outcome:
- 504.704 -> 122.8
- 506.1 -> 79.39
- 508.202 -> 71.29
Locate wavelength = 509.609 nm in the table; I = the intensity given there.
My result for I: 83.88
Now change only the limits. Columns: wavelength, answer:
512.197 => 90.16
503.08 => 102.3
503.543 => 97.29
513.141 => 99.94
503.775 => 90.83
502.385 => 89.68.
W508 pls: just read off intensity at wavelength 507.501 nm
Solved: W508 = 98.07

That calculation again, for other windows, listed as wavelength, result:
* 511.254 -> 106.8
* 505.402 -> 105.3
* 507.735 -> 97.91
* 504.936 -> 95.37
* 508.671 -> 79.65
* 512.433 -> 81.85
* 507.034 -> 103.4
